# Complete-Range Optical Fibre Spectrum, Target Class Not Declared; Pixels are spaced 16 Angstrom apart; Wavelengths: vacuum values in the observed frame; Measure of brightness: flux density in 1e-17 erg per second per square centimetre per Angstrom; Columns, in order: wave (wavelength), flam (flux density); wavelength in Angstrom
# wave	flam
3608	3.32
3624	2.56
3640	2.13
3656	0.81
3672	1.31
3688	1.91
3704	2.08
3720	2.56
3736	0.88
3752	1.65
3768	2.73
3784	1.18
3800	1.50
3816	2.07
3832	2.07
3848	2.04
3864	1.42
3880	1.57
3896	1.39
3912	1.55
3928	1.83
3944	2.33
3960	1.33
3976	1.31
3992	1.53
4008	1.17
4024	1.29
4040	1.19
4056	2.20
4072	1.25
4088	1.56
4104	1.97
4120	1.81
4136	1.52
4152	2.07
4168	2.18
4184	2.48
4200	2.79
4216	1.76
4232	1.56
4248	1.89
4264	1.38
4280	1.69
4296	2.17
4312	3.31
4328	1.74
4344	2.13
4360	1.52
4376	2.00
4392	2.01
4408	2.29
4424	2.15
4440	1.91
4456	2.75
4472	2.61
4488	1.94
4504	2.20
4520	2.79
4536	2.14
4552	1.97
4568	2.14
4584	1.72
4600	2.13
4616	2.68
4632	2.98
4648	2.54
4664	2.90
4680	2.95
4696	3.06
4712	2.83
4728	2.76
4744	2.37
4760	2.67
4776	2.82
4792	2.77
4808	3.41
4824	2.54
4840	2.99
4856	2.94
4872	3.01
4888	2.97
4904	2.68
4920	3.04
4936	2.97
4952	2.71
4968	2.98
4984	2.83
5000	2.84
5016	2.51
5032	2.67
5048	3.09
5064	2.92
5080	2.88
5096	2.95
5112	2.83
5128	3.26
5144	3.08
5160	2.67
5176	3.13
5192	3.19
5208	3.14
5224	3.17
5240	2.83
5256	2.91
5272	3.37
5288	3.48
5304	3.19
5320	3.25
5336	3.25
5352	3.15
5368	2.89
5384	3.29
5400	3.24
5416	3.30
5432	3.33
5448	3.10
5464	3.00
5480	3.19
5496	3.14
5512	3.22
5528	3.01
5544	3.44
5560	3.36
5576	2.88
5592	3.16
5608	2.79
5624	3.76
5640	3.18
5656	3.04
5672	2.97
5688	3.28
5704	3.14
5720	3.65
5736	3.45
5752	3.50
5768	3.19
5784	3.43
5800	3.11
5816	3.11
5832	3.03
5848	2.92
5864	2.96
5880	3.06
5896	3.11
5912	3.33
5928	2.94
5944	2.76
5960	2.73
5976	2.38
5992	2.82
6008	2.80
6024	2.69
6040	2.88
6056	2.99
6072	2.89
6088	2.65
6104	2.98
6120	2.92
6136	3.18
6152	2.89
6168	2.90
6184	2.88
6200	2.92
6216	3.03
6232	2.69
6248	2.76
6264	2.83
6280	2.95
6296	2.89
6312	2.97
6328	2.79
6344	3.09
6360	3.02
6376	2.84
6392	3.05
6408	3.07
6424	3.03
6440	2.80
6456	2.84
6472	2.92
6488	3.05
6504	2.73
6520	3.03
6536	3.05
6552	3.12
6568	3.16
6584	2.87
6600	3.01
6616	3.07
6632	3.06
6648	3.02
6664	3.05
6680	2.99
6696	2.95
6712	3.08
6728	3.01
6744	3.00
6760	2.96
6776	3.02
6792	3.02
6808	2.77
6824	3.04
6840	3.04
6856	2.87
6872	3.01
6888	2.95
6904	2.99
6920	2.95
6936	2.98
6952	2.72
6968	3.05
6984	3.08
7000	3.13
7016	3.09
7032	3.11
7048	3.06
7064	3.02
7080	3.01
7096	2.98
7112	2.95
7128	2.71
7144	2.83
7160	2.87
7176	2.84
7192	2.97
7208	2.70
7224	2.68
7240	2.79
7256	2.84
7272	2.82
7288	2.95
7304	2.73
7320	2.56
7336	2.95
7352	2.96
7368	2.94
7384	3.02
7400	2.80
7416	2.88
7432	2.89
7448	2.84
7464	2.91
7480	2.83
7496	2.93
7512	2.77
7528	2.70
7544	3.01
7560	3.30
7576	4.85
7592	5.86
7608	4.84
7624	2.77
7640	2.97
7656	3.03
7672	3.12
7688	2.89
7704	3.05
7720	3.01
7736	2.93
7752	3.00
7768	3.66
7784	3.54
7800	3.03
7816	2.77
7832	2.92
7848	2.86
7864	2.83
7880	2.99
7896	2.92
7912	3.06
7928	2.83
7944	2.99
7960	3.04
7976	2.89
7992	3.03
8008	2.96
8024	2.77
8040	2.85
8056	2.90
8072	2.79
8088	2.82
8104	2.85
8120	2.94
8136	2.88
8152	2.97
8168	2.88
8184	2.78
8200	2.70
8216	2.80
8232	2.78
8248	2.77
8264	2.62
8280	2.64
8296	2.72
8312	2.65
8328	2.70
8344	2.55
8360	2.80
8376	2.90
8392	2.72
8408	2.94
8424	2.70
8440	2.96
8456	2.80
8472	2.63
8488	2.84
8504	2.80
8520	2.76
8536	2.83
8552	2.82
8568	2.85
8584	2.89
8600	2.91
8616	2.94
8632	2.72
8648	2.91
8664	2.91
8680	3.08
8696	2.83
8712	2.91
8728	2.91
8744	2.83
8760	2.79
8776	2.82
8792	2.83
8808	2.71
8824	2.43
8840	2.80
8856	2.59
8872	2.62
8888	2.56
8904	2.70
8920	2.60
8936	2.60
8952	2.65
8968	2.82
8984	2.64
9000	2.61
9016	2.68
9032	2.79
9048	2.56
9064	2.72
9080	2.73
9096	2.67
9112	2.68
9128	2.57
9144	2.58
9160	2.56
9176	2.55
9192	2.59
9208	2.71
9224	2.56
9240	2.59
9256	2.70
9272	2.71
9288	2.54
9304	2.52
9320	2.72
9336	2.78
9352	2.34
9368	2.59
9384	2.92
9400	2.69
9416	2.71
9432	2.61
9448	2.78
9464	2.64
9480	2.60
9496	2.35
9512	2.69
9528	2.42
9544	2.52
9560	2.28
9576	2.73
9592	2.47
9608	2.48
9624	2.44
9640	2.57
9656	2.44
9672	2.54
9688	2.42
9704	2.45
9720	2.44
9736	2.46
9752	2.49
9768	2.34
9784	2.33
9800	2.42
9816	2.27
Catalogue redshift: 0.155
